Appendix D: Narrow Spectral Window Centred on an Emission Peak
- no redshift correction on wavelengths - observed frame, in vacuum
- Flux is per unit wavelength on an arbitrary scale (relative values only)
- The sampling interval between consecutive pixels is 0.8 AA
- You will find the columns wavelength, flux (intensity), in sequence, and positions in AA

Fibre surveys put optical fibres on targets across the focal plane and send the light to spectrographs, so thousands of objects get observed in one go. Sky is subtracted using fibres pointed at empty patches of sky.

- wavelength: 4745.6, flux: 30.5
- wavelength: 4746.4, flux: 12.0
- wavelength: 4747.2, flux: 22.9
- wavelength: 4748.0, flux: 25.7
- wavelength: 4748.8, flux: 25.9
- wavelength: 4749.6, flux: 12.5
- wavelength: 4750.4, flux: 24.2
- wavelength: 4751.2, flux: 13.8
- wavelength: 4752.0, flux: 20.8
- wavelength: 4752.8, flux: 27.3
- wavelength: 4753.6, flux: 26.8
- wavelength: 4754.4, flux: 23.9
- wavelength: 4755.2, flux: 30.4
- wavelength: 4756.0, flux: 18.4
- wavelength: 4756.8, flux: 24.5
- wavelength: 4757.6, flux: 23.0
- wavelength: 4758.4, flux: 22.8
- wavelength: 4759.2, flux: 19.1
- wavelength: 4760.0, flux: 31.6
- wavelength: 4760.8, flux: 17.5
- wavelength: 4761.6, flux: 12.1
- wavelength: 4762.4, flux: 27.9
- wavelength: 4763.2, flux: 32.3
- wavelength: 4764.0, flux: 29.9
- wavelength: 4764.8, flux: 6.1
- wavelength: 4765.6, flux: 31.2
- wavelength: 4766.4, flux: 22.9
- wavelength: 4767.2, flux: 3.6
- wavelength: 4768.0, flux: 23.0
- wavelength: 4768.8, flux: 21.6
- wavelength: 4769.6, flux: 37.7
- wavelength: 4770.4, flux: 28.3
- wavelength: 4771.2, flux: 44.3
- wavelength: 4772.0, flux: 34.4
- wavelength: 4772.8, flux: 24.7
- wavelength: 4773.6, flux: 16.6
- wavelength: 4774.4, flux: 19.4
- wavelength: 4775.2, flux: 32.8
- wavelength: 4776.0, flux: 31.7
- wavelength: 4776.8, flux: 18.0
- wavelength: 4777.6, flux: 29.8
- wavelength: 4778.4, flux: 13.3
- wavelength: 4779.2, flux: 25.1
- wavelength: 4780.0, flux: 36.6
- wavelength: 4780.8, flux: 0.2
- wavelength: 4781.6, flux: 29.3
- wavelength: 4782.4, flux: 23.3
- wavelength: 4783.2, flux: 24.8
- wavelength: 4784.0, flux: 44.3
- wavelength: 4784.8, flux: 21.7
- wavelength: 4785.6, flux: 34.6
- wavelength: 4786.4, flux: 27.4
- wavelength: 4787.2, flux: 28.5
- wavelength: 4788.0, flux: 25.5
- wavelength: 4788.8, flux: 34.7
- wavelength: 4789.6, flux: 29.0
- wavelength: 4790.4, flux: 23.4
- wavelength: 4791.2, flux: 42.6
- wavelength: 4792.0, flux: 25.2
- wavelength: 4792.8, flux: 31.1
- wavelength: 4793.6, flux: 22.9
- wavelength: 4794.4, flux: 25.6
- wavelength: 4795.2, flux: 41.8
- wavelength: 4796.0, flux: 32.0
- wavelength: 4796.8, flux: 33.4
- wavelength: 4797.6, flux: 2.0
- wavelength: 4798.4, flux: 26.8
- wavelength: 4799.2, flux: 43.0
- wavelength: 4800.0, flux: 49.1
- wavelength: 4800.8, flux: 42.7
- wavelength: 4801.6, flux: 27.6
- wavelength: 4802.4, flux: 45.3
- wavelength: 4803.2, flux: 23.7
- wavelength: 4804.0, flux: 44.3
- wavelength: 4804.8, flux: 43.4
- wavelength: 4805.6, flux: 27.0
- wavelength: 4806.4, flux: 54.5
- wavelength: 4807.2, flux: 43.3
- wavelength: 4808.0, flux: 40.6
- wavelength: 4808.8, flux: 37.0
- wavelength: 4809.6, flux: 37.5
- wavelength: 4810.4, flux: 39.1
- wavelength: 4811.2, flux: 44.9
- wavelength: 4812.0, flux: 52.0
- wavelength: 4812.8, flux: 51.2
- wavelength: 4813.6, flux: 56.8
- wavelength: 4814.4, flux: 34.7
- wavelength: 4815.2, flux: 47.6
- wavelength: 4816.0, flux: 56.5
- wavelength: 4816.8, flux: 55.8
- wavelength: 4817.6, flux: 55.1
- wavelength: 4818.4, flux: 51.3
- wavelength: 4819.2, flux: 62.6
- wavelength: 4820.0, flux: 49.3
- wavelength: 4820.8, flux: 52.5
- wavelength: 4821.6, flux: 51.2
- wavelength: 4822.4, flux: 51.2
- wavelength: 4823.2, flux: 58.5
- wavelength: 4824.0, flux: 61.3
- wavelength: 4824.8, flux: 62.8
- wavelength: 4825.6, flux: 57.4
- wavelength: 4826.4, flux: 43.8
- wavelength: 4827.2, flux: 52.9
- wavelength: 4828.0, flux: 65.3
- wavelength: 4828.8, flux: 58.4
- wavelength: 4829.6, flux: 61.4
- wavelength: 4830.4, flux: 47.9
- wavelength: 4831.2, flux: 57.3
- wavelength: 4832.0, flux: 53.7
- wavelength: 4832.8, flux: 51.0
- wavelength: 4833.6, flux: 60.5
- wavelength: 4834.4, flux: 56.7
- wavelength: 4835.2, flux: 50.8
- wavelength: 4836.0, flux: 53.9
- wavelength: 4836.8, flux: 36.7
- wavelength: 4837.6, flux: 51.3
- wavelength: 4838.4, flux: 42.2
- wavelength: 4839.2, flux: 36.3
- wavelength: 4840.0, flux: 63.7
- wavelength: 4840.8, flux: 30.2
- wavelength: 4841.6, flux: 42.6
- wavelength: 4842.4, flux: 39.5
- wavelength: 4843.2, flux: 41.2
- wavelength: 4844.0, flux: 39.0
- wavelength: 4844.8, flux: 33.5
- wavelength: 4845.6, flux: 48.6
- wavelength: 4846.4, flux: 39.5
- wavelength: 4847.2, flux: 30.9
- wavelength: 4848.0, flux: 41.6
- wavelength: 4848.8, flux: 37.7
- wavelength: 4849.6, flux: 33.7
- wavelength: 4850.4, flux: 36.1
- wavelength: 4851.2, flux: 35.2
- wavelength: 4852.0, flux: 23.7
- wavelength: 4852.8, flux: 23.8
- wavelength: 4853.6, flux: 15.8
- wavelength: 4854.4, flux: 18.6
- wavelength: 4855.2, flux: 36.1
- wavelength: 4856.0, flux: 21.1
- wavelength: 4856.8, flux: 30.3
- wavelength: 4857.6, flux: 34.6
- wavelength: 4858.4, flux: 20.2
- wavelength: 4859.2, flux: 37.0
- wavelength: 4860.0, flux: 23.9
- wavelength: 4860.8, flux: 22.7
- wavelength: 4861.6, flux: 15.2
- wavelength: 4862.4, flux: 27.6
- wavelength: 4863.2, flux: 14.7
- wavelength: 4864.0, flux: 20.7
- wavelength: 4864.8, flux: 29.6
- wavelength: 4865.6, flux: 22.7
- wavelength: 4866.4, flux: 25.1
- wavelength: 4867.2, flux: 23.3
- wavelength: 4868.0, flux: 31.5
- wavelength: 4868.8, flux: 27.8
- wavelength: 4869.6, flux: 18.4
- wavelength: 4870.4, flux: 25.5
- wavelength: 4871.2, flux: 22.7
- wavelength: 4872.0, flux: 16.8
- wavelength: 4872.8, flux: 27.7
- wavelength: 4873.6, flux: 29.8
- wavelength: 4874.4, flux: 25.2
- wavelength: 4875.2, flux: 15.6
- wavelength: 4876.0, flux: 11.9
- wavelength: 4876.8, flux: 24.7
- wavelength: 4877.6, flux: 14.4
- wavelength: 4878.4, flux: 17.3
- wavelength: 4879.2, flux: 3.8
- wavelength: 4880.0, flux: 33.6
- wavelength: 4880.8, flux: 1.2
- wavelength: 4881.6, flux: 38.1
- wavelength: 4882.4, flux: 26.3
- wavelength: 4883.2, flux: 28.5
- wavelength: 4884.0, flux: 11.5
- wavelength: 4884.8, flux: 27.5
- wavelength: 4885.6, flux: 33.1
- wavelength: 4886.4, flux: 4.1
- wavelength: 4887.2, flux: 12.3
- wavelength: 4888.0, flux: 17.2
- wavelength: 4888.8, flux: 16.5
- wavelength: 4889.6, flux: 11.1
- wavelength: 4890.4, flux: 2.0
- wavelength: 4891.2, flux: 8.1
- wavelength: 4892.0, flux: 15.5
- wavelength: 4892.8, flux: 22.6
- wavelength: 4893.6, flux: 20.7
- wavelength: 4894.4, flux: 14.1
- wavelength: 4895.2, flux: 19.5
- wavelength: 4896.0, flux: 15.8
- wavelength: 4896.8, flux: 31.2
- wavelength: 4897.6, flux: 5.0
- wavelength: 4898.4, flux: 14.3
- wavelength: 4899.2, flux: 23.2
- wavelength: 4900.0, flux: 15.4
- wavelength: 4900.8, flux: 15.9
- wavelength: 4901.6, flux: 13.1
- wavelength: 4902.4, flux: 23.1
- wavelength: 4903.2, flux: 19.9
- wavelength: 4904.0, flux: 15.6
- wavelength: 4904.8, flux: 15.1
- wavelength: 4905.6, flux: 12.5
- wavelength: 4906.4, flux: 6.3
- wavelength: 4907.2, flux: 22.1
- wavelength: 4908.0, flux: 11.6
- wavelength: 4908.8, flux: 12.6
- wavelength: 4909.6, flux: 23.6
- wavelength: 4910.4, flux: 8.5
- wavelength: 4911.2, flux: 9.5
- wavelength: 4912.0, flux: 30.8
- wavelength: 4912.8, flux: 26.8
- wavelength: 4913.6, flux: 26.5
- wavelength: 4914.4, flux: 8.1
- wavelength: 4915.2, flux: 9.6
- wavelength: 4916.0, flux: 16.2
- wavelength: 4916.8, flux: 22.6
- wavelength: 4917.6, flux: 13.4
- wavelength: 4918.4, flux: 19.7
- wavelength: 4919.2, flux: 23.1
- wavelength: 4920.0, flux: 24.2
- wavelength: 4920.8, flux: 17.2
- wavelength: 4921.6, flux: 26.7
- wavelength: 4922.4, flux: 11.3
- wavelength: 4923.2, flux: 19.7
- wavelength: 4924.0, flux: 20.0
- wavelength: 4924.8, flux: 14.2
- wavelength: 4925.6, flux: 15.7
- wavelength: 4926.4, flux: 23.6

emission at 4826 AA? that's C IV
